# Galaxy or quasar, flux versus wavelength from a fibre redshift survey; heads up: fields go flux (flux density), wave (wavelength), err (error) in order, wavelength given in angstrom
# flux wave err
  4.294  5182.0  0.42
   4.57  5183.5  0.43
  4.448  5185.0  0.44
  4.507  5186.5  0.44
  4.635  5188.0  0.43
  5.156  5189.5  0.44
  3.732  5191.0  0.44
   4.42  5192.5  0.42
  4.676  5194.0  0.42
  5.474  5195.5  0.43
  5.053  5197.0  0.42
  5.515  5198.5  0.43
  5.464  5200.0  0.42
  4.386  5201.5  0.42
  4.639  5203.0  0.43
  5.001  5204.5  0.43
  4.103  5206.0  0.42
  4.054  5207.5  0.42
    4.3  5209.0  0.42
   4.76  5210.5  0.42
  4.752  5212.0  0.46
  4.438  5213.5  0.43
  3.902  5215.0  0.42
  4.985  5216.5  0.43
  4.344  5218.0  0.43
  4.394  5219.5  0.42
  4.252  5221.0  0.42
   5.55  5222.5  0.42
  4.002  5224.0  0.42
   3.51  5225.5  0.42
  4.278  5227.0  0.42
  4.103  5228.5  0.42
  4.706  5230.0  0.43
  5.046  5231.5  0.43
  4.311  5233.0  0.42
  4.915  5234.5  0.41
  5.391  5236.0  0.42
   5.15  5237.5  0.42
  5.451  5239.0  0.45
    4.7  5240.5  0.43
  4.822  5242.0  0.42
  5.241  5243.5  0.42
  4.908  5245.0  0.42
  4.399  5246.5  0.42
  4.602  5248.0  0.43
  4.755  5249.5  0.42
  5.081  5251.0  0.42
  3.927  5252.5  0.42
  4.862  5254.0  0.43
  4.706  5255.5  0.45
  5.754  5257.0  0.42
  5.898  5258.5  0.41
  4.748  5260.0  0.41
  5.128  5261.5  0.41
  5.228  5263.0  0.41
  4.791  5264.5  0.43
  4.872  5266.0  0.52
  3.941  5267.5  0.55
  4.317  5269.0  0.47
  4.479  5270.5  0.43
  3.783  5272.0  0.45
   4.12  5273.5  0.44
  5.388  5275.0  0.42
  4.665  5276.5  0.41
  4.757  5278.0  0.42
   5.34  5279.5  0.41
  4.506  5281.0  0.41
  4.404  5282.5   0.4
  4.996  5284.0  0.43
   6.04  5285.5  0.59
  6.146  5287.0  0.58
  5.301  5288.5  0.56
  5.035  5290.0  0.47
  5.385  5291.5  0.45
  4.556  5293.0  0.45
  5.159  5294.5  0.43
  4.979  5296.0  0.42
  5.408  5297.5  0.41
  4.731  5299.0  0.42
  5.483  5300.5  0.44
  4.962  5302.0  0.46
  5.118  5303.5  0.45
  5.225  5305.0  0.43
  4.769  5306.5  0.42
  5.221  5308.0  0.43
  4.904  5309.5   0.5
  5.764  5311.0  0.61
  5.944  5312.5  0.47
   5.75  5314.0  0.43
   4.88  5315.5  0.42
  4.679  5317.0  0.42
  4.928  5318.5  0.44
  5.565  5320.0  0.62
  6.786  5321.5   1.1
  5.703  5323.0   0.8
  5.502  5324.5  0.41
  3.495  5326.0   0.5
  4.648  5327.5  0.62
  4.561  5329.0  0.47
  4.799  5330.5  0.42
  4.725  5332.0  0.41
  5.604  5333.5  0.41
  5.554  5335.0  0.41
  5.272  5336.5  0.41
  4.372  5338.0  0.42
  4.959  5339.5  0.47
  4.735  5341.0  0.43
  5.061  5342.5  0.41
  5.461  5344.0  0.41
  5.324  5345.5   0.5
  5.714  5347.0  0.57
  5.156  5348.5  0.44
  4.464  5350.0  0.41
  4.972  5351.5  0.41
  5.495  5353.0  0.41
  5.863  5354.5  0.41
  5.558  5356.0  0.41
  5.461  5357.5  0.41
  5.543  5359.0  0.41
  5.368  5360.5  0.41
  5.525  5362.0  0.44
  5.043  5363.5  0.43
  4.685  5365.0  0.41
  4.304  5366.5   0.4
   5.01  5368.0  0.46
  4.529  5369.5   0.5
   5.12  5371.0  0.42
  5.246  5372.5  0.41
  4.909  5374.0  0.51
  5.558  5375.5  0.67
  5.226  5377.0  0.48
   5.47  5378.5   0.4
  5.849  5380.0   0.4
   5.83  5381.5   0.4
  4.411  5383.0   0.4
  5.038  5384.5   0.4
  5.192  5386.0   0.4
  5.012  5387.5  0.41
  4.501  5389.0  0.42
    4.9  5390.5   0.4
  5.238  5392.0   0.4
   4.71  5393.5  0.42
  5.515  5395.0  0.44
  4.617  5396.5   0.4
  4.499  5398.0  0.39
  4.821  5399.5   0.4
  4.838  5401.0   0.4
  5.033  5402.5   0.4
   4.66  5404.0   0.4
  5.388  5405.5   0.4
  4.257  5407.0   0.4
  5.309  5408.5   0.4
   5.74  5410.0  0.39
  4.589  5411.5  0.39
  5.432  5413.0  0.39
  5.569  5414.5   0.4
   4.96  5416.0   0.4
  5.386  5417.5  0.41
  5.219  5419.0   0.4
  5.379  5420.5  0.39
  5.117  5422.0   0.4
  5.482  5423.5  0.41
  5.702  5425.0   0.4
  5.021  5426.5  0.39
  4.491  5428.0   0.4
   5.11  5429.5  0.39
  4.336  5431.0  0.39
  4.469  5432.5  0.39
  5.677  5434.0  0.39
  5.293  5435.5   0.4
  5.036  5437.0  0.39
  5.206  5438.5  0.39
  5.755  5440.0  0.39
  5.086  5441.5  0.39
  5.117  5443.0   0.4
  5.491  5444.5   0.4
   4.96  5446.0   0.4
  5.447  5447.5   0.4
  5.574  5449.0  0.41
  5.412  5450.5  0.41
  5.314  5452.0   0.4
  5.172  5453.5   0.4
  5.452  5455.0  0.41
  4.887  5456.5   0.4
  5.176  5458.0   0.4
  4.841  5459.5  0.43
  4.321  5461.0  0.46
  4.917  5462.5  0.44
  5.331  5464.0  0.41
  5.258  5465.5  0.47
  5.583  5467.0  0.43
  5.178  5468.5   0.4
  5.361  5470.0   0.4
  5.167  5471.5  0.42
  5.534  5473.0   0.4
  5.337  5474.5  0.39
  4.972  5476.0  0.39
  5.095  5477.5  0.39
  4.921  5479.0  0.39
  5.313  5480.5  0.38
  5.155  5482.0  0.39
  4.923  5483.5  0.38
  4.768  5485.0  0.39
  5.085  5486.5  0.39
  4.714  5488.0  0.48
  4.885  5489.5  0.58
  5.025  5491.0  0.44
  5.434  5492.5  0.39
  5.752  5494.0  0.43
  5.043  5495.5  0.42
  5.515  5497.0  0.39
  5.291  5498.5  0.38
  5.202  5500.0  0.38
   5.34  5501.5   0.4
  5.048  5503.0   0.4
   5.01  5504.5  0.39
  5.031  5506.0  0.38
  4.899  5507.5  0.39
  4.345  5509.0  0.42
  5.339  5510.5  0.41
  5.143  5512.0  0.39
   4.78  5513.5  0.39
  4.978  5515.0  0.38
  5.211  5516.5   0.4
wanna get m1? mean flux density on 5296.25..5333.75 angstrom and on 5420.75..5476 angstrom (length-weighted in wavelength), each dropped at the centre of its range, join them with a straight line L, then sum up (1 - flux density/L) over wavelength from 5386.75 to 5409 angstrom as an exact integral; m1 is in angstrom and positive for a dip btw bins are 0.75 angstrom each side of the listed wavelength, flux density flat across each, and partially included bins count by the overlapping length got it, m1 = 1.3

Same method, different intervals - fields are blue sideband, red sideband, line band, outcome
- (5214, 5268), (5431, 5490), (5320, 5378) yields -2.4 angstrom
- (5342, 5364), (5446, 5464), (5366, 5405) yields 2.0 angstrom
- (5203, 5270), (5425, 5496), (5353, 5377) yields -1.2 angstrom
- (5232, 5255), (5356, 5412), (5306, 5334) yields -1.2 angstrom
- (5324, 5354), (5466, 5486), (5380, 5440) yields 0.2 angstrom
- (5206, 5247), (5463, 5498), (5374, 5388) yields -0.9 angstrom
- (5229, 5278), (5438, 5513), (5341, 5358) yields -1.1 angstrom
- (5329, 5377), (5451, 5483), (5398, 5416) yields 0.4 angstrom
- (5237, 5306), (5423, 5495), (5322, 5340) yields 0.2 angstrom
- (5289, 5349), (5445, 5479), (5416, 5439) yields 0.3 angstrom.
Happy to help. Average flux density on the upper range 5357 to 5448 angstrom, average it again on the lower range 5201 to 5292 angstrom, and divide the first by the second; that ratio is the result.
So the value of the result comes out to 1.1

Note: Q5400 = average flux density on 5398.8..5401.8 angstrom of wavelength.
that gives 4.83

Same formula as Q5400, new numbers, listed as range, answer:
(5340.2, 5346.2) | 5.14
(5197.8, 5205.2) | 5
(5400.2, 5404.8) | 4.85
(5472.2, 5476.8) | 5.28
